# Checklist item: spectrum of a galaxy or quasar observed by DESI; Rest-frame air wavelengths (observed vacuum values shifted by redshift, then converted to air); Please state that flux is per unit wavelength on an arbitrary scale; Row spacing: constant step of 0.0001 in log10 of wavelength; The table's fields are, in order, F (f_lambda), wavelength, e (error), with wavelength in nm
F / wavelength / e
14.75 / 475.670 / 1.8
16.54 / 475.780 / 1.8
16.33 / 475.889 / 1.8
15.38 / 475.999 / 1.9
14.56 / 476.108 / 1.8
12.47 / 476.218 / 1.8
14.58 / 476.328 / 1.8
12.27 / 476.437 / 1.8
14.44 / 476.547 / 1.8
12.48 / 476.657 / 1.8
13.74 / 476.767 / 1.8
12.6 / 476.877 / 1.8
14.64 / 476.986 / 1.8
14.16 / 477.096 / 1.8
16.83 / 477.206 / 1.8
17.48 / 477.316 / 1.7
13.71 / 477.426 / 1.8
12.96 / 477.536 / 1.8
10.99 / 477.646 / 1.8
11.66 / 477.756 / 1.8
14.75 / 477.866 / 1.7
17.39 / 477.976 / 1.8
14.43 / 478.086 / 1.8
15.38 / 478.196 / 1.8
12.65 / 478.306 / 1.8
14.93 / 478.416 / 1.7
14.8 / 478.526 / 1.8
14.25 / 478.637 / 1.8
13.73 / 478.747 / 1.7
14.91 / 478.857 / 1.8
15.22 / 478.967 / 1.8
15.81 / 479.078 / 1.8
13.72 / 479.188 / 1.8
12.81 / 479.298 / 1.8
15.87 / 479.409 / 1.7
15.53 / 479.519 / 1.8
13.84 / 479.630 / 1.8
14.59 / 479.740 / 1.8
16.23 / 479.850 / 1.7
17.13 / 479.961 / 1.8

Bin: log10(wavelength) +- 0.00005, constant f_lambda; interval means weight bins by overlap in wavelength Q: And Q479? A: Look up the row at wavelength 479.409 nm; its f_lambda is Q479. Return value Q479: 15.87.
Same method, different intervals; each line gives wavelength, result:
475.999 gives 15.38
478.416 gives 14.93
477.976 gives 17.39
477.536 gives 12.96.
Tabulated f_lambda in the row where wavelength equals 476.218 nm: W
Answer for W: 12.47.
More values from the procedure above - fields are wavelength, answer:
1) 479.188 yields 13.72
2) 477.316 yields 17.48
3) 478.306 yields 12.65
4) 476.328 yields 14.58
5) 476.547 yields 14.44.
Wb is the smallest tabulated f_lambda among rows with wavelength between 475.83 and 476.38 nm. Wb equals 12.47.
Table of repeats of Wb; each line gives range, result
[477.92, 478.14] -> 14.43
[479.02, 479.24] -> 13.72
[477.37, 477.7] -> 10.99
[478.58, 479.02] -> 13.73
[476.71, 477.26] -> 12.6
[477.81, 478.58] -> 12.65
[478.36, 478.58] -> 14.8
